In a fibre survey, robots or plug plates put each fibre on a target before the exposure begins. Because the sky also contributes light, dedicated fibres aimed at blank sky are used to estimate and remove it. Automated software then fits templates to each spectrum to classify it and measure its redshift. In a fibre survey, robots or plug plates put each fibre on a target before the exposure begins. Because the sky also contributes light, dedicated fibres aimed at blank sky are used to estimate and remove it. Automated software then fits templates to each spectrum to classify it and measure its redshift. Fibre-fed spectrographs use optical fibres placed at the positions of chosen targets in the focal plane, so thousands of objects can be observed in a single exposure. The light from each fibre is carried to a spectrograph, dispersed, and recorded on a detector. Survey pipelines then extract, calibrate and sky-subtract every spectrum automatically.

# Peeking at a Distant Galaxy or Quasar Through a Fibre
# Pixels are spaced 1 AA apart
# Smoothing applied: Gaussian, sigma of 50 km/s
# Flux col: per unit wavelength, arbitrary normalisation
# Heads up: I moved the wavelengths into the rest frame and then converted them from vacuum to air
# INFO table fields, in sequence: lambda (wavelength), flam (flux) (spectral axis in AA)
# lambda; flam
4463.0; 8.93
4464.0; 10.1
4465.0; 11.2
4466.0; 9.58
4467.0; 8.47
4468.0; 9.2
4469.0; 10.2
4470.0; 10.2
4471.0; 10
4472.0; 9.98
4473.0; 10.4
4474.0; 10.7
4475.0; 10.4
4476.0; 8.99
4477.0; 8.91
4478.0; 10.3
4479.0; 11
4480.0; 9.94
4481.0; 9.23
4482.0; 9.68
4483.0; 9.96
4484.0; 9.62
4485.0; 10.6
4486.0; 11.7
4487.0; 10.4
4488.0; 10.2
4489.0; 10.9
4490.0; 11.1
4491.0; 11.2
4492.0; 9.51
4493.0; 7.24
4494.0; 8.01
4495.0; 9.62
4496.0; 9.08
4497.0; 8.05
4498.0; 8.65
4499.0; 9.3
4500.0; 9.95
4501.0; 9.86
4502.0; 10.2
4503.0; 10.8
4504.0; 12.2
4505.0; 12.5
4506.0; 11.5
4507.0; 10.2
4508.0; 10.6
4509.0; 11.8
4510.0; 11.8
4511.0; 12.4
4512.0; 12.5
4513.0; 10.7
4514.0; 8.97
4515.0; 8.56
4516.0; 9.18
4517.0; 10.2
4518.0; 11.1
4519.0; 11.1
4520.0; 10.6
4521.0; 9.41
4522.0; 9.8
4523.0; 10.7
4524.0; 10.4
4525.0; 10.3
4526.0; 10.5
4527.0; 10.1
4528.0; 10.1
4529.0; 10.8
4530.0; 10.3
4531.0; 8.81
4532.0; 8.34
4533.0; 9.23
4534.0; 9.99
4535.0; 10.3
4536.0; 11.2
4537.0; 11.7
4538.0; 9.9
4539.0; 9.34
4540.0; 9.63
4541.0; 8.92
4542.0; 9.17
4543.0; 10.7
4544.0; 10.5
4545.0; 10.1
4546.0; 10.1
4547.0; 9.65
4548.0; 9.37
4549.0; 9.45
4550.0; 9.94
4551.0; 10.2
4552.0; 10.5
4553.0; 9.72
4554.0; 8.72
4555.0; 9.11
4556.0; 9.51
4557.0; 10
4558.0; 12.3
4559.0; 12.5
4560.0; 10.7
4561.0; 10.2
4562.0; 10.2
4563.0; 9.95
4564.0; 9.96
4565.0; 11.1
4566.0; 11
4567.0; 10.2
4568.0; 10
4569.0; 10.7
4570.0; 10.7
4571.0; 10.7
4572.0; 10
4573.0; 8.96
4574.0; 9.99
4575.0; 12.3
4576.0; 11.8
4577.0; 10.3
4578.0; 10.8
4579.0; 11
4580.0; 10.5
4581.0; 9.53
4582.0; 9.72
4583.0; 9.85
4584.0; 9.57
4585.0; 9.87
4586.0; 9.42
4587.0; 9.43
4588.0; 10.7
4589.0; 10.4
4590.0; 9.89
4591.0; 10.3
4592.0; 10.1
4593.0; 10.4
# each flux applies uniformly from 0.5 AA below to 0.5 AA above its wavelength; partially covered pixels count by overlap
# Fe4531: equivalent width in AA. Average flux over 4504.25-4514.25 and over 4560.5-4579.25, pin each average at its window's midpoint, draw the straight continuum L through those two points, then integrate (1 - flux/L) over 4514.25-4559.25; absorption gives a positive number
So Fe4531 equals 3.9 AA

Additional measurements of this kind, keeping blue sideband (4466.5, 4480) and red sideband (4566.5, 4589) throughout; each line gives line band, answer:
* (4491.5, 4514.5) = -0.5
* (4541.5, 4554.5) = 0.4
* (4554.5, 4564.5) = -0.2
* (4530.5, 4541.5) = 0.4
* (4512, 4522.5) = 0.0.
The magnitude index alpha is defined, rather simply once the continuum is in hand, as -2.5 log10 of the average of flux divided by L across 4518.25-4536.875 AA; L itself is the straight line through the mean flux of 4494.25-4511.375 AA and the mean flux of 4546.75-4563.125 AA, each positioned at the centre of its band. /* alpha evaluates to 0.015 mag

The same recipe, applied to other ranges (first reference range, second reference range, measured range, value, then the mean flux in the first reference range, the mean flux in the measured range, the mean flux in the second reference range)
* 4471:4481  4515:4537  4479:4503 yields 0.03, 10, 9.79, 10.1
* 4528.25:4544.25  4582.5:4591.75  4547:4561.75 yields -0.02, 9.92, 10.1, 9.94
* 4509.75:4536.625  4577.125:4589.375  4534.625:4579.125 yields -0.01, 10.3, 10.3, 10.1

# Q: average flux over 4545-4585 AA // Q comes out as 10.3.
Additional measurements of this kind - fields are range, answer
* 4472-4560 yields 10.1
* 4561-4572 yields 10.4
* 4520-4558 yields 9.95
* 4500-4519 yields 10.8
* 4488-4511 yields 10.2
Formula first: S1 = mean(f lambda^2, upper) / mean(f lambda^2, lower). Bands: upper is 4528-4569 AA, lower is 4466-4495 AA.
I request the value 1.05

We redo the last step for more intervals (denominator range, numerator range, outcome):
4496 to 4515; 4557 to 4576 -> 1.04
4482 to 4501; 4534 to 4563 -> 1.07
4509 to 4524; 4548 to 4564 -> 0.98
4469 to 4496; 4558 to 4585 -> 1.09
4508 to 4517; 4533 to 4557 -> 0.94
